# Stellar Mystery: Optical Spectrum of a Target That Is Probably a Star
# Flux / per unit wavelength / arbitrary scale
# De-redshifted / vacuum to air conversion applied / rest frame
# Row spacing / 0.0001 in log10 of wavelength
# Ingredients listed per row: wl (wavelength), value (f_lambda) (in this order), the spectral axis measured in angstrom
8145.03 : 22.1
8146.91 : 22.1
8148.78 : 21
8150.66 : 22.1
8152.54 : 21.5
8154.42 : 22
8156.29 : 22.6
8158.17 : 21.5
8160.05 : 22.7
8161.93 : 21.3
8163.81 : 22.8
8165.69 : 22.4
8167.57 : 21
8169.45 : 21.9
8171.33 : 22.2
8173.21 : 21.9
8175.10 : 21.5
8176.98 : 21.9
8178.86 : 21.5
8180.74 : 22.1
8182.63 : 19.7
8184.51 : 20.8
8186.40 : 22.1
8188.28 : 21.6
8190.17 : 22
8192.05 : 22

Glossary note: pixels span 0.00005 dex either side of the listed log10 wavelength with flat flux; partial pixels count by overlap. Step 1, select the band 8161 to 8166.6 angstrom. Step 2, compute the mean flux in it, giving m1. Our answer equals 22.2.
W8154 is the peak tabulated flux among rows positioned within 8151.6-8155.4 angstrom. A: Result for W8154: 22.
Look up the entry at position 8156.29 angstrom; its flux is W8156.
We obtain 22.6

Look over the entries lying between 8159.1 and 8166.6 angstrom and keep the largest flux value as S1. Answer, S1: 22.8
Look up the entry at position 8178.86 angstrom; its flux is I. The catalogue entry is 21.5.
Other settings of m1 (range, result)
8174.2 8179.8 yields 21.7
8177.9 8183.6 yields 21.1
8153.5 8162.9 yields 22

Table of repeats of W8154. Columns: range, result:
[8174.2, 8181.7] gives 22.1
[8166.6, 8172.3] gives 22.2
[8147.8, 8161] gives 22.7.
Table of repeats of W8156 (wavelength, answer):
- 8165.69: 22.4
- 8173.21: 21.9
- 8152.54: 21.5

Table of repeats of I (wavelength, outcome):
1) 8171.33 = 22.2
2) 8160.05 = 22.7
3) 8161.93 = 21.3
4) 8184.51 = 20.8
